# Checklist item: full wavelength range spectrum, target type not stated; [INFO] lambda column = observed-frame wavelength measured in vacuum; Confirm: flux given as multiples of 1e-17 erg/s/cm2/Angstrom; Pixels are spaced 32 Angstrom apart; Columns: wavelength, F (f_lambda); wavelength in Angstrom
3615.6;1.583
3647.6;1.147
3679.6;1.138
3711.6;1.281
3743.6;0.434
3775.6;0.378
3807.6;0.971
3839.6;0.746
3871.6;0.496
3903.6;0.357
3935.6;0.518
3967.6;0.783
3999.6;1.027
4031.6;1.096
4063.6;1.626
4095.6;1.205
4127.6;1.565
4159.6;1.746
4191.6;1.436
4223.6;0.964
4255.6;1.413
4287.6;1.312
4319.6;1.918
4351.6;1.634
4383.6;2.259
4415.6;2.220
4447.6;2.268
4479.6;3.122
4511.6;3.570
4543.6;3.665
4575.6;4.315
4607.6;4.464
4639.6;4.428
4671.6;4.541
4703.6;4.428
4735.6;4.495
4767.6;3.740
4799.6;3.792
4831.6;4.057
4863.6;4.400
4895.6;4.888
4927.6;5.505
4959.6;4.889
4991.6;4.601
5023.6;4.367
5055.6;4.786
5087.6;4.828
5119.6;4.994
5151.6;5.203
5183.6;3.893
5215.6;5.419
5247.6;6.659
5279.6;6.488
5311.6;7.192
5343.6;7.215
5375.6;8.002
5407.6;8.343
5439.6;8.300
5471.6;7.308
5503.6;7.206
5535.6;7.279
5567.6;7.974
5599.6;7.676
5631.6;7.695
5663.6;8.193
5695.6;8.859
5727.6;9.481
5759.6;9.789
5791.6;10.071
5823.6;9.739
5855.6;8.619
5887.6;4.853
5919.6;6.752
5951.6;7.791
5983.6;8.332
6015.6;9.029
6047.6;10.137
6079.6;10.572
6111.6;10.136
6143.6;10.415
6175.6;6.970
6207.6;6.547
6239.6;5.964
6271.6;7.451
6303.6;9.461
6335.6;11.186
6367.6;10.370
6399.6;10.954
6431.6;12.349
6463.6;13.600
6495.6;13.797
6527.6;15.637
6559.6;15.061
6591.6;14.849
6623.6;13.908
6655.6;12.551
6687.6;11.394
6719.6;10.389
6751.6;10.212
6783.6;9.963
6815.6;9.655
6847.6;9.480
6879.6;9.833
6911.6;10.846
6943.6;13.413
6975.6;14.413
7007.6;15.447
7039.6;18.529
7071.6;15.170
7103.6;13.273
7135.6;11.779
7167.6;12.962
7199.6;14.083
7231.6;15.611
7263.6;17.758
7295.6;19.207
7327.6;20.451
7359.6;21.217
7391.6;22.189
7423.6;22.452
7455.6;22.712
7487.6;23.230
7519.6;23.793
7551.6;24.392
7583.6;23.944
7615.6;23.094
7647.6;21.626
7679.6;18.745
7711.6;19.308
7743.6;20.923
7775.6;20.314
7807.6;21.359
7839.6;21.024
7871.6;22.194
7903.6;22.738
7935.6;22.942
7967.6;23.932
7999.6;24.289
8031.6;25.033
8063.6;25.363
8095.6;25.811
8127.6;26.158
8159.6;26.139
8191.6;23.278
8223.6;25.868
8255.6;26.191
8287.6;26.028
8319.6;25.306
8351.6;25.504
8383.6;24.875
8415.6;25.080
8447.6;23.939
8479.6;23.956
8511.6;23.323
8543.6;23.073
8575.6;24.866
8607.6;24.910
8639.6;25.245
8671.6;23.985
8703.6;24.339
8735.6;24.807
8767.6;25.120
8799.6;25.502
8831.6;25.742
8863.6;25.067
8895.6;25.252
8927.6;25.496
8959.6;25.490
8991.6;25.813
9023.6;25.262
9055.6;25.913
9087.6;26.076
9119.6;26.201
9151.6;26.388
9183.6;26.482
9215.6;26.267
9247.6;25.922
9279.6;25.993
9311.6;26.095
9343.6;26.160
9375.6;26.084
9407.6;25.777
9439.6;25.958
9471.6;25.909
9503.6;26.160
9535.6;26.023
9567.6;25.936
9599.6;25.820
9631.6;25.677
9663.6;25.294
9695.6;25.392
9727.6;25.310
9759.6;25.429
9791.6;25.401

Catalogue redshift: 0.000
